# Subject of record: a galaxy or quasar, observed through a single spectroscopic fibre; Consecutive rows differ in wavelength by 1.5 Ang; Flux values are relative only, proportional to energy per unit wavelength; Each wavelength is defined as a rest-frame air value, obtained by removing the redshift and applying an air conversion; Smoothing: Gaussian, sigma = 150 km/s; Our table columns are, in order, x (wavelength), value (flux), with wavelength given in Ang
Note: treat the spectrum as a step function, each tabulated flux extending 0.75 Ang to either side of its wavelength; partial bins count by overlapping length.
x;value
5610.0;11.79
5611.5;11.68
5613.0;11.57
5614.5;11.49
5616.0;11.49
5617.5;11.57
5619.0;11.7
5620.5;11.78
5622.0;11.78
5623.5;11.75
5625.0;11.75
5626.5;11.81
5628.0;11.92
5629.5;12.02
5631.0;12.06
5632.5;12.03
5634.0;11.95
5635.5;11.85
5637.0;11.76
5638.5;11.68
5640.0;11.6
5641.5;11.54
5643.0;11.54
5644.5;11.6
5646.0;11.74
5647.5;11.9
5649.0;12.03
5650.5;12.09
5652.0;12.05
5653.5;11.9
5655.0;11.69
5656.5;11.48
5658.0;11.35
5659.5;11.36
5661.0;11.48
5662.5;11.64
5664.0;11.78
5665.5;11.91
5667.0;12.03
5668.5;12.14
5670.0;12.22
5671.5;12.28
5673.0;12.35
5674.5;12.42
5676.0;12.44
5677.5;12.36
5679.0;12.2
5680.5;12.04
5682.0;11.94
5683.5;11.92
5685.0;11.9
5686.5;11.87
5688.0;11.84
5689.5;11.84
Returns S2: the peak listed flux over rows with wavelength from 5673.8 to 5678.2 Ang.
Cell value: 12.44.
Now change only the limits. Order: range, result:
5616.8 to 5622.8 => 11.78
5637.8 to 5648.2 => 11.9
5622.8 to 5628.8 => 11.92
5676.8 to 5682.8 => 12.36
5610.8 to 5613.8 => 11.68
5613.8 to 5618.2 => 11.57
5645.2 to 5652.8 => 12.09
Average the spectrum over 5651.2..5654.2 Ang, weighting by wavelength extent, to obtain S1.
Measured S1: 12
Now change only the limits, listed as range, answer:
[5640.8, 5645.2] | 11.6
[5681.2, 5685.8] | 11.9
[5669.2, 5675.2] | 12.3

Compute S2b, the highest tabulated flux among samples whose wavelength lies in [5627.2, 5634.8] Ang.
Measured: 12.06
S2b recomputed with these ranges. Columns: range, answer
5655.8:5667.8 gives 12.03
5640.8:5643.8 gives 11.54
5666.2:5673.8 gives 12.35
